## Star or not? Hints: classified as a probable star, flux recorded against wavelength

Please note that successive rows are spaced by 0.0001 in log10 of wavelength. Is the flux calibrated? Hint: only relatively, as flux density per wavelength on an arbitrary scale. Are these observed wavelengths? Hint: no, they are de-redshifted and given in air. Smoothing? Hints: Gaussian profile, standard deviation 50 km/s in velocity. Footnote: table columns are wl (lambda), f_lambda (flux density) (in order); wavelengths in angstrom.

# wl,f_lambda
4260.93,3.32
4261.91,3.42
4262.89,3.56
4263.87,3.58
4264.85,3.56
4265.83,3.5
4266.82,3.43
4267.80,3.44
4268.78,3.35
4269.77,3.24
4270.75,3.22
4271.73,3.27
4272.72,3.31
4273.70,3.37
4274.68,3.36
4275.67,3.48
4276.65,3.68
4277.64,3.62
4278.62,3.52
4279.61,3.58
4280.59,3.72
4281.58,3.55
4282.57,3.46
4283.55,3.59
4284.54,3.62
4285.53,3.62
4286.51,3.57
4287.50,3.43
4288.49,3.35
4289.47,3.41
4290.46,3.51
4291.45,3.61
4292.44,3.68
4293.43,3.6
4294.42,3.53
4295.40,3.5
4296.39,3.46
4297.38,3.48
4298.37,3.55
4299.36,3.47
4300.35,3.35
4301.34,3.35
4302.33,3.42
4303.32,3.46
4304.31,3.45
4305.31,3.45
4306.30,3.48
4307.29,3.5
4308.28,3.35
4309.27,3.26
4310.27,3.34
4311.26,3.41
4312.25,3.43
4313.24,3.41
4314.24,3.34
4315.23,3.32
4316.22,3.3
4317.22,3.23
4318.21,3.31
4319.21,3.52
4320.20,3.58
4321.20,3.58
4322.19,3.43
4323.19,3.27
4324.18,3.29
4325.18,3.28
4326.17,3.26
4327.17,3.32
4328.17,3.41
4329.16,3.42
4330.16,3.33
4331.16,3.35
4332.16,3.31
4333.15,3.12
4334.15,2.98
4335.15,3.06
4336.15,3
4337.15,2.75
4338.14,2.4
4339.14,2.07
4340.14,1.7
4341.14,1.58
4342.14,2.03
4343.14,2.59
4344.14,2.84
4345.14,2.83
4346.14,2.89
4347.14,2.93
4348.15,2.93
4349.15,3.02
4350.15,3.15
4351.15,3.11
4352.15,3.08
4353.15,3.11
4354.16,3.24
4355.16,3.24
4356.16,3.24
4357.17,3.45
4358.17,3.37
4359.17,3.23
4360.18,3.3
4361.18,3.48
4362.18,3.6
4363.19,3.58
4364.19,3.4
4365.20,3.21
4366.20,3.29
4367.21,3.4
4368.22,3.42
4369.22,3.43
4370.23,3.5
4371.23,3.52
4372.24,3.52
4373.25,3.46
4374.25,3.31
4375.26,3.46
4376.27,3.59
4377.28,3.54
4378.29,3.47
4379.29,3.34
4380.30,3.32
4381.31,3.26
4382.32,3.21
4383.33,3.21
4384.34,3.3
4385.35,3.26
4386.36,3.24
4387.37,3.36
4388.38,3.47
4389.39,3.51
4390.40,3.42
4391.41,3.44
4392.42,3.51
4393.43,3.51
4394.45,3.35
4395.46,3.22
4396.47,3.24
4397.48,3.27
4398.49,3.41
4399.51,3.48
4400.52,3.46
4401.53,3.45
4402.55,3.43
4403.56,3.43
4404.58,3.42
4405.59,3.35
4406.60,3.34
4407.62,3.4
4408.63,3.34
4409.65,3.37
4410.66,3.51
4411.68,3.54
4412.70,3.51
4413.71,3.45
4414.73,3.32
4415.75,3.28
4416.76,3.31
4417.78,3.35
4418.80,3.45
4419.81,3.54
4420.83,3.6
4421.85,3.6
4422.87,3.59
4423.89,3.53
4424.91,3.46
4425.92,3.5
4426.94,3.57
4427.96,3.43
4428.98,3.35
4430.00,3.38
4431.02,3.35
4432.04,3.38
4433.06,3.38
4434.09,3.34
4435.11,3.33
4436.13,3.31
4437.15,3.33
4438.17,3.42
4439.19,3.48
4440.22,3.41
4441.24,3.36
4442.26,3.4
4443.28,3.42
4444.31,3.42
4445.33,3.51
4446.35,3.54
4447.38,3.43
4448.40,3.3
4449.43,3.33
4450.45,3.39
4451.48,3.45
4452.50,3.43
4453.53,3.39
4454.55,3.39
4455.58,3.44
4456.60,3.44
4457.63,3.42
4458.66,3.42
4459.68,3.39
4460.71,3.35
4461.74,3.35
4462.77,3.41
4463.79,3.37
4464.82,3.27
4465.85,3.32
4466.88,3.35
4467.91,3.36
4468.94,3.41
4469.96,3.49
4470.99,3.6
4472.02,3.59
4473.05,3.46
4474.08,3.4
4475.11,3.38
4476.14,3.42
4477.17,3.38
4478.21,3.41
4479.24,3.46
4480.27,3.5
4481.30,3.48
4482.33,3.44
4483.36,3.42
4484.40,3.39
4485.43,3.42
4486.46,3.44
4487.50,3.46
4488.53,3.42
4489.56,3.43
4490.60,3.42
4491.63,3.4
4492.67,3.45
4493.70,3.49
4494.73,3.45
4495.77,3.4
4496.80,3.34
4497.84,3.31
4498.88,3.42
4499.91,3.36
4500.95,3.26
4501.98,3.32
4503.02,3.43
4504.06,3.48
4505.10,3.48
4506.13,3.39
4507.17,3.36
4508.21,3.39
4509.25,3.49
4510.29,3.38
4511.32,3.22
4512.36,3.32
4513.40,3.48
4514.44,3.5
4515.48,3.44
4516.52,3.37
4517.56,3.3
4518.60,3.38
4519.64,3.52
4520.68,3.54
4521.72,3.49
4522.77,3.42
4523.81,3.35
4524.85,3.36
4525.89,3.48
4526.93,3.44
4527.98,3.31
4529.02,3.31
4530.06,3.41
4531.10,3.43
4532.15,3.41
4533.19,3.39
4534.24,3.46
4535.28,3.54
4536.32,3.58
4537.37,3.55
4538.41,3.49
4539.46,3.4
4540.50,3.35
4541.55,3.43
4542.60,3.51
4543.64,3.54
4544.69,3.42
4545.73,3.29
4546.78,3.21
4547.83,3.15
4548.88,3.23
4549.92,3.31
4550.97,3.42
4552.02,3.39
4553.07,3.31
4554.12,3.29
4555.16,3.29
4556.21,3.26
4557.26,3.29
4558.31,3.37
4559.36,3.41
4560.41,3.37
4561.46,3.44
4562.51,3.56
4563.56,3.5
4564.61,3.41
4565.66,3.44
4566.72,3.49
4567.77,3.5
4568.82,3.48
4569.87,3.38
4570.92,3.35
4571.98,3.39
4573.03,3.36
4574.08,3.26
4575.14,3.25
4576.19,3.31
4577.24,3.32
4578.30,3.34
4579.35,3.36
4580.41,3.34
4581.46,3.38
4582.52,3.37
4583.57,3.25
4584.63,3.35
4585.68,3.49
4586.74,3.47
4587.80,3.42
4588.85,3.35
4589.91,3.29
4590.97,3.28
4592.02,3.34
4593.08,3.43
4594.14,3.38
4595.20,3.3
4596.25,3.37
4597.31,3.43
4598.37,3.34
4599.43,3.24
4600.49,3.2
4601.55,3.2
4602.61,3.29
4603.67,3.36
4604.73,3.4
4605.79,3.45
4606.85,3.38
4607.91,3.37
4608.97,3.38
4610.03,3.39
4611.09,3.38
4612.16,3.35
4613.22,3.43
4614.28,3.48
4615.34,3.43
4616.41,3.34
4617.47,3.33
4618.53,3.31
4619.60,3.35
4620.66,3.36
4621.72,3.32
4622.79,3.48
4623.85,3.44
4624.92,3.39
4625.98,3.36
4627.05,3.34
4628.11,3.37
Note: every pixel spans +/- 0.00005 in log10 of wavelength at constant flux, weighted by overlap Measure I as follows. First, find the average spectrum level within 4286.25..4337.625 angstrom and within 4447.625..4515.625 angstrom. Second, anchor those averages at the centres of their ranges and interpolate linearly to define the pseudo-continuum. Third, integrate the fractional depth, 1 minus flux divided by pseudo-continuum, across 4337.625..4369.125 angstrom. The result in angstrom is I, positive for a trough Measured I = 3.60 angstrom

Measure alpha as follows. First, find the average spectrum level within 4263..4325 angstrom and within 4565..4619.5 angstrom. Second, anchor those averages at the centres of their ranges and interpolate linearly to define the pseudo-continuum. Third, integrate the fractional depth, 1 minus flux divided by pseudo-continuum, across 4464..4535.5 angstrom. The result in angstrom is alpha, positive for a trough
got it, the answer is -0.5 angstrom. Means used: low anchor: 3.45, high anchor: 3.36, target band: 3.41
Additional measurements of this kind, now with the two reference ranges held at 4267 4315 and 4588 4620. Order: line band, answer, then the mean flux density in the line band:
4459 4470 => 0.11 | 3.37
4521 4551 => -0.24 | 3.4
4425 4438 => 0.08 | 3.39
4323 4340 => 1.90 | 3.06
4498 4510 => -0.03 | 3.39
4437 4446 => -0.04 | 3.42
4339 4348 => 2.67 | 2.42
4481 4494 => -0.16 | 3.43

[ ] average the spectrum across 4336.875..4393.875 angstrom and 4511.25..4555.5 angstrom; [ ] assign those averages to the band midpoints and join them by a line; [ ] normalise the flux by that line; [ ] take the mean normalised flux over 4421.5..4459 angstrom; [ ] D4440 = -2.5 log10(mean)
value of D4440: -0.05 mag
